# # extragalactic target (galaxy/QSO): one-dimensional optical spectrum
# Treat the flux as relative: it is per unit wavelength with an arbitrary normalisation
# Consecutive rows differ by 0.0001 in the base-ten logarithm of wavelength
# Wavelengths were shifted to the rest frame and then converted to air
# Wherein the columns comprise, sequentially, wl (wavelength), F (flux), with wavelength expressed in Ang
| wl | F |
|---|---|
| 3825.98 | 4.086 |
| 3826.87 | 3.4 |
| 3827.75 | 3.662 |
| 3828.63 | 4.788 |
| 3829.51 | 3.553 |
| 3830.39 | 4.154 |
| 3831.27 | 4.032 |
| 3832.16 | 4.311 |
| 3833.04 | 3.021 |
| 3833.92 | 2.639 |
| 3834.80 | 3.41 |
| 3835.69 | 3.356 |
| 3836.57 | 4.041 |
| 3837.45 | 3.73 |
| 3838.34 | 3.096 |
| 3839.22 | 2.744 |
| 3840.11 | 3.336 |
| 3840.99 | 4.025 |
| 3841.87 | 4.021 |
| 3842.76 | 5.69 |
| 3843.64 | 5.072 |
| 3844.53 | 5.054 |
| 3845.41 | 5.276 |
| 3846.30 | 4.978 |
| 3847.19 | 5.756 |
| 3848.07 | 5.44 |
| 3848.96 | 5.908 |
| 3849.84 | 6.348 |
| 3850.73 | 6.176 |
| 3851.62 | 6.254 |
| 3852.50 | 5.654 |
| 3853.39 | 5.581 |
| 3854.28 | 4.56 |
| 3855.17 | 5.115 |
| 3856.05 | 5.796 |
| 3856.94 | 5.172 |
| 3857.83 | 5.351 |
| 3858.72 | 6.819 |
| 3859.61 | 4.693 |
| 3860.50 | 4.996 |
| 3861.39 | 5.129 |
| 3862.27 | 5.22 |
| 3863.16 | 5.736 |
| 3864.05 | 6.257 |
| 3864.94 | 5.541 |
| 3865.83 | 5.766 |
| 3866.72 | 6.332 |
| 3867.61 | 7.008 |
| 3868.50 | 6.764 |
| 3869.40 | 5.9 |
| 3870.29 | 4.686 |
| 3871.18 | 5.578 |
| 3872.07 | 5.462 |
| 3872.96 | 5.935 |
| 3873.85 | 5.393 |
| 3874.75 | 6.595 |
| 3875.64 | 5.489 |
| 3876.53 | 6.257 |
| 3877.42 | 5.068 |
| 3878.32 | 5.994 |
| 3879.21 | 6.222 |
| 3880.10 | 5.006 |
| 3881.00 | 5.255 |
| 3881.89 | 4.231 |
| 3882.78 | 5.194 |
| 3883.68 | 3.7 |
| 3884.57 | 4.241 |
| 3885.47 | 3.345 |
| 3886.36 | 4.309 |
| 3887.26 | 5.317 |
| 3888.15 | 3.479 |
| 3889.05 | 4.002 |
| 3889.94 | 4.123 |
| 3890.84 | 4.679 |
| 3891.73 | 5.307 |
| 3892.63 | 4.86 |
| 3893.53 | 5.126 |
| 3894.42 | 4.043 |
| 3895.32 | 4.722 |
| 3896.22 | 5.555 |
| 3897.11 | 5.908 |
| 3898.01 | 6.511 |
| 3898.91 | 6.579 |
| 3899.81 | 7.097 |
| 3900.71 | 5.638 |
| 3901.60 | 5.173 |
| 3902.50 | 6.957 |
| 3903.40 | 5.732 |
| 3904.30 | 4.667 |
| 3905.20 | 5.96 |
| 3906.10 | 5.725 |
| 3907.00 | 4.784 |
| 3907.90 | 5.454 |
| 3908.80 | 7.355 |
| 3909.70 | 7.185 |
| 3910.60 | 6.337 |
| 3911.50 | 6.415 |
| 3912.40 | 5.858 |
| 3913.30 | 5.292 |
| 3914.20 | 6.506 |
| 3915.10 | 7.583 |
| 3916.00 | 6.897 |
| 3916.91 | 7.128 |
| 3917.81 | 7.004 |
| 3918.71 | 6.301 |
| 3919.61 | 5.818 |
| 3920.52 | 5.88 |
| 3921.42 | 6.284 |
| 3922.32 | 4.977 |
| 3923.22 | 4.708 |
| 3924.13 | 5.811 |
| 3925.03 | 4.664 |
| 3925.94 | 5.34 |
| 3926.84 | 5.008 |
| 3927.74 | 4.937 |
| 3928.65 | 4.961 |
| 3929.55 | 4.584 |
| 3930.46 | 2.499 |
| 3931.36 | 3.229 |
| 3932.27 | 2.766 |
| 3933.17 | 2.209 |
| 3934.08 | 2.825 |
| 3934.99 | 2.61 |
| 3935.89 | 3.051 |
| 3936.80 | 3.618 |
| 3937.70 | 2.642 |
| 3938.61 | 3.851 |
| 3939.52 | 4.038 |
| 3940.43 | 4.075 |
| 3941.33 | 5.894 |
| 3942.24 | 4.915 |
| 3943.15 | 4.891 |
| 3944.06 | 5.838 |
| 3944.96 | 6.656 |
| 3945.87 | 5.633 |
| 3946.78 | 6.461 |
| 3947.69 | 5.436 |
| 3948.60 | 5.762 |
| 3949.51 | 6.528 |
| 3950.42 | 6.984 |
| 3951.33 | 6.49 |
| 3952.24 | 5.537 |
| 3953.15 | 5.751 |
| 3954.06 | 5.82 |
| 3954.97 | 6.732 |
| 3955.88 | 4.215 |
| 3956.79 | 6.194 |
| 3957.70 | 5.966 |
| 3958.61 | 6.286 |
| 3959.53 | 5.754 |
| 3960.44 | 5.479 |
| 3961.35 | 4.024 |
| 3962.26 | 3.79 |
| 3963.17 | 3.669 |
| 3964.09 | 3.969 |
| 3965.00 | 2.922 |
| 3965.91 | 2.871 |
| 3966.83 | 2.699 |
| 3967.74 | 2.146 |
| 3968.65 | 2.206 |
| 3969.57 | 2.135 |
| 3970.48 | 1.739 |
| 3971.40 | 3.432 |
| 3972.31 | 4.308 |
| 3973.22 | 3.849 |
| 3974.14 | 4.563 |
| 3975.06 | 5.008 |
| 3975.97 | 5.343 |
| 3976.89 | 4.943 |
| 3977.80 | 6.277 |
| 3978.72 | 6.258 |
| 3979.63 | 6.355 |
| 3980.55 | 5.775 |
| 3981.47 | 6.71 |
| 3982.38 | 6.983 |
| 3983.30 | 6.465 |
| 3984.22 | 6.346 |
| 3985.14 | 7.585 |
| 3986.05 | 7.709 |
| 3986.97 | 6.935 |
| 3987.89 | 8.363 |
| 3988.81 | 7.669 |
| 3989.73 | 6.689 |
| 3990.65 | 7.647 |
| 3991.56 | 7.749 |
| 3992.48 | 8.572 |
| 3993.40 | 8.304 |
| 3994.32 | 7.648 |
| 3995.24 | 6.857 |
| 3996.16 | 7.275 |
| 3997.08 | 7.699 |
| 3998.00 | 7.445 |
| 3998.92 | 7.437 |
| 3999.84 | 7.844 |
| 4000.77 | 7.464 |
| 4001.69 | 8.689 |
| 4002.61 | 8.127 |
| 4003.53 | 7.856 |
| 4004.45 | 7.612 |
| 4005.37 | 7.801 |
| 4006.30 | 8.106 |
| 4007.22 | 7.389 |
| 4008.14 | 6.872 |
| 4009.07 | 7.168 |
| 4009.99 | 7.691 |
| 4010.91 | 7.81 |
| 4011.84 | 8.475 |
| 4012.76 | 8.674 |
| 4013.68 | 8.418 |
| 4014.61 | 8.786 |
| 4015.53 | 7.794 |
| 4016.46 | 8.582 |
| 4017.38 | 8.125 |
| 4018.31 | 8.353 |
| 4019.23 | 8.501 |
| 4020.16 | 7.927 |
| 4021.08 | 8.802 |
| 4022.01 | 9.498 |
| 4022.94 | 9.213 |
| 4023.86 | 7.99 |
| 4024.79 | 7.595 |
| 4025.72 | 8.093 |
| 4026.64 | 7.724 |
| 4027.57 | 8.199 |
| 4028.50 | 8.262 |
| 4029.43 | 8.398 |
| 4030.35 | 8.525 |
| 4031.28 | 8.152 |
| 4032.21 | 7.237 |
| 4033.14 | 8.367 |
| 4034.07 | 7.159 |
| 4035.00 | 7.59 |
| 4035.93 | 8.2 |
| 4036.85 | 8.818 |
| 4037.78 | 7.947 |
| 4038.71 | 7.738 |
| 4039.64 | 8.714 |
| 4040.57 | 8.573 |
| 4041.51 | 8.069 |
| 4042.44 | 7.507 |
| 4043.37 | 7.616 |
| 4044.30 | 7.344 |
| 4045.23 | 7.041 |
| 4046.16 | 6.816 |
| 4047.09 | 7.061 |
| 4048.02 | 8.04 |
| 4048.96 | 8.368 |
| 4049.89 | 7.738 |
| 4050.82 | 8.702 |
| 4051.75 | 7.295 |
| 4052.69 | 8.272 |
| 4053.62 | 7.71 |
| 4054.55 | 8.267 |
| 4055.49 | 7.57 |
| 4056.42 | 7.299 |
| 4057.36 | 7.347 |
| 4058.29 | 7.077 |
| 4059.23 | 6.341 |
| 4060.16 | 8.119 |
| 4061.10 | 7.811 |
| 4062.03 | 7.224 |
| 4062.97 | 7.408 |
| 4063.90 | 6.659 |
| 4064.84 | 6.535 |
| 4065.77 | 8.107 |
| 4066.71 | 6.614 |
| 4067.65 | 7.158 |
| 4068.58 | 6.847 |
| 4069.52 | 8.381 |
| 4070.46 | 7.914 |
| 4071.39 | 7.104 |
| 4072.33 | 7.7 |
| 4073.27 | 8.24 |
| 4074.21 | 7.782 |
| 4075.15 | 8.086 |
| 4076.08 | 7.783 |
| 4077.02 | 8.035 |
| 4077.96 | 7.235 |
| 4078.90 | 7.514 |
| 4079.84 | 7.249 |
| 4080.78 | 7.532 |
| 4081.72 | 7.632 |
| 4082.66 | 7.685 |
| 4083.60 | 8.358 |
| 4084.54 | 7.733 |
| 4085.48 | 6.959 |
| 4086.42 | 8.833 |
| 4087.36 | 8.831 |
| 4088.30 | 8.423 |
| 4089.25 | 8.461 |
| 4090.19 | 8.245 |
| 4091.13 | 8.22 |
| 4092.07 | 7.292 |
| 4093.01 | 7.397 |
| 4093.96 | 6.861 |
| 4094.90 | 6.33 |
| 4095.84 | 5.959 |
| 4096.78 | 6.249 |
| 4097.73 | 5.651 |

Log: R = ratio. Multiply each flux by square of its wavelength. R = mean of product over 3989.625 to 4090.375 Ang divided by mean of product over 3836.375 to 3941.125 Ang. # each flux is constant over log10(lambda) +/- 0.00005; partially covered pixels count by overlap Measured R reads 1.63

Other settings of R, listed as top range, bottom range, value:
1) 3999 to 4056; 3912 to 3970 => 1.71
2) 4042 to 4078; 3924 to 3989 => 1.61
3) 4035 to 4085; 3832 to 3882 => 1.64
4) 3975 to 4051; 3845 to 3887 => 1.51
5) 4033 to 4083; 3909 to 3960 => 1.53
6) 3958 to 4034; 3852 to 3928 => 1.29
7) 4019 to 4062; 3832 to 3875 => 1.70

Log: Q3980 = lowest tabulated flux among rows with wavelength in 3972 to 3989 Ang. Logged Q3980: 3.849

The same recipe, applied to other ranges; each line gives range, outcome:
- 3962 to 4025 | 1.739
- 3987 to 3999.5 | 6.689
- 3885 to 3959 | 2.209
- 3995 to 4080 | 6.341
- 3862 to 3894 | 3.345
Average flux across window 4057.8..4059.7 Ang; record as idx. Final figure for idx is 6.74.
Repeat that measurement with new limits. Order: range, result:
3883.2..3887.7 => 4.18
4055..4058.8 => 7.3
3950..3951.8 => 6.72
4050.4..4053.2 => 8.07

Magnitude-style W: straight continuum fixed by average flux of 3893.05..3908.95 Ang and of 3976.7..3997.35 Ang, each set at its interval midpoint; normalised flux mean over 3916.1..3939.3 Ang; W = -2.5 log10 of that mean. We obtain 0.321 mag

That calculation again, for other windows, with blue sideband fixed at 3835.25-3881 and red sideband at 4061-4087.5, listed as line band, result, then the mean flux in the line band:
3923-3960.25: 0.26 mag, 4.91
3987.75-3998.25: -0.14 mag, 7.65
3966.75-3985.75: 0.32 mag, 4.89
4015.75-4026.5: -0.19 mag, 8.39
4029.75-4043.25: -0.12 mag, 8.04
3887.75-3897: 0.22 mag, 4.65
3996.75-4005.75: -0.14 mag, 7.8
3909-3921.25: -0.10 mag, 6.49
